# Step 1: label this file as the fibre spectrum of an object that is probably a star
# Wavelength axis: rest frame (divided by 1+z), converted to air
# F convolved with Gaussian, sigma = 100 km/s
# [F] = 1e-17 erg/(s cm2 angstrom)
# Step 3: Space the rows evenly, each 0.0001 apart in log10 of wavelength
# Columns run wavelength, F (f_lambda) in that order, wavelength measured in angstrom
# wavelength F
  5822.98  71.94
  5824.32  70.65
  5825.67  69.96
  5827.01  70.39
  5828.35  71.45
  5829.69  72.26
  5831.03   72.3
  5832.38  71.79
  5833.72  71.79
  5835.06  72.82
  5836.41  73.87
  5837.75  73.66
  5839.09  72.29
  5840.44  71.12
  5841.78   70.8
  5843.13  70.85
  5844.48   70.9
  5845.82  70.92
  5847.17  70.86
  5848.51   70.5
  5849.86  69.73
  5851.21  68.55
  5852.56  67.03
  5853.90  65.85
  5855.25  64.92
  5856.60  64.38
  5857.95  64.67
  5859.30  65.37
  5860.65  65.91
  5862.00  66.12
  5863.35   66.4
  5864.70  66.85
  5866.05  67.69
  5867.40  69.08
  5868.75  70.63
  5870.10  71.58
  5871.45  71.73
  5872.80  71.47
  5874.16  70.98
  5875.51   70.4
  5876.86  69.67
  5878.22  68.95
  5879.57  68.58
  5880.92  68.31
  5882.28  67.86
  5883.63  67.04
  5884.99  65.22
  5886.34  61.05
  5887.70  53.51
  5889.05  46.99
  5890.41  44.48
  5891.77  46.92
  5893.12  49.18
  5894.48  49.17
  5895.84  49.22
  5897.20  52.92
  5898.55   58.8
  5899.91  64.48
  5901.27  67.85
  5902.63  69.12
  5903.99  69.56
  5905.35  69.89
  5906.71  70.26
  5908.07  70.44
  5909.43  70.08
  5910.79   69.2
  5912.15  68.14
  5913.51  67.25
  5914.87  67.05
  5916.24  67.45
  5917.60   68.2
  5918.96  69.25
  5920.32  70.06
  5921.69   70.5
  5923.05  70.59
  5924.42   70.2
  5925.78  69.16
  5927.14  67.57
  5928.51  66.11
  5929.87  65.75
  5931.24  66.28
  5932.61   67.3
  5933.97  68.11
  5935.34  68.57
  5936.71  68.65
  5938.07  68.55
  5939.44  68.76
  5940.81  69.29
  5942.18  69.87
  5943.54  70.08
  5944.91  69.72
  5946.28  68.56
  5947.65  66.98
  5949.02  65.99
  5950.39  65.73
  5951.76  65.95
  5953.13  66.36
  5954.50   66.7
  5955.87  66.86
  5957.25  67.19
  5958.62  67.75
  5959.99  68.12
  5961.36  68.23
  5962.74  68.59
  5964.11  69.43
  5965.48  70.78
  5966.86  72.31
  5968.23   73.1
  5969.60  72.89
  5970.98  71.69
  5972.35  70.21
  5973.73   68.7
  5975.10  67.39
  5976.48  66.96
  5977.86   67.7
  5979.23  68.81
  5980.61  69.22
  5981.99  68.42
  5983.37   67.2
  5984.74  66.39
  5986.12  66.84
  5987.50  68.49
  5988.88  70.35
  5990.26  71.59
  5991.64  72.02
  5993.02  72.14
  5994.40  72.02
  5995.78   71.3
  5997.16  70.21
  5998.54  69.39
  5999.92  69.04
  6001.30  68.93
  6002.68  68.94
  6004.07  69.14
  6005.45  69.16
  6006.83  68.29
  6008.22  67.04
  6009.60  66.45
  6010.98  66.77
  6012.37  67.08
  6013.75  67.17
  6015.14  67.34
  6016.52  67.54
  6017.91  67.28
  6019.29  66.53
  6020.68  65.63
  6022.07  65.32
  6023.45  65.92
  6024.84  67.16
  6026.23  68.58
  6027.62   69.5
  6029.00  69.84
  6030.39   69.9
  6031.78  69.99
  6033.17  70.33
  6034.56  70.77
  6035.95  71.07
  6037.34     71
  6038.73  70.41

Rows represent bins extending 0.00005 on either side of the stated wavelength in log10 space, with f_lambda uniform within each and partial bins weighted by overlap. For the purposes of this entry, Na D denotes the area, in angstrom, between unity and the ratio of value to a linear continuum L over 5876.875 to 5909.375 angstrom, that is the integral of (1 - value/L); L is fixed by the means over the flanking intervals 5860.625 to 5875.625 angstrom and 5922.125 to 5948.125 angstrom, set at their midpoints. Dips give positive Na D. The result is 3.63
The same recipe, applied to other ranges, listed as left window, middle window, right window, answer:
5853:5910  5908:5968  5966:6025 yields -1.8 angstrom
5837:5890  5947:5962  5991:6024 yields 0.3 angstrom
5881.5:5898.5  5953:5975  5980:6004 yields -1.3 angstrom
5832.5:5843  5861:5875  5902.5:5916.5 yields 0.3 angstrom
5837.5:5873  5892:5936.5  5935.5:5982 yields 2.0 angstrom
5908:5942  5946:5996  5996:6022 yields -0.5 angstrom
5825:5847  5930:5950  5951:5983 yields 0.3 angstrom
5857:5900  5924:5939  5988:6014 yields -0.5 angstrom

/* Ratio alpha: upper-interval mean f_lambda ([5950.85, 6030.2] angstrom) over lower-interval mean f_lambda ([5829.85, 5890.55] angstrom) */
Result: 1.01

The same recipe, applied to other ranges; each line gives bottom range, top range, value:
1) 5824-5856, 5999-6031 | 0.96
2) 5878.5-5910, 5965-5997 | 1.15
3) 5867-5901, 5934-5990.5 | 1.11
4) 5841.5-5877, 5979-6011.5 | 1.01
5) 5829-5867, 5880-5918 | 0.90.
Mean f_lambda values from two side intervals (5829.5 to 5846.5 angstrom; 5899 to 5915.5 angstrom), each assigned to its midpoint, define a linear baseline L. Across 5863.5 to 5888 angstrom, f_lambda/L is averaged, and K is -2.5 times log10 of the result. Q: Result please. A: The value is 0.032 mag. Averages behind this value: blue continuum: 71.9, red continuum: 68.5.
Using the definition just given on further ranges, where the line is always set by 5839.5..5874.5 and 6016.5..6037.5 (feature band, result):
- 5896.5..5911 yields 0.03 mag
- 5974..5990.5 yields 0.01 mag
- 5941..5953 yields 0.01 mag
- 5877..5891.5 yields 0.13 mag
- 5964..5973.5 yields -0.05 mag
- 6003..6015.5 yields 0.01 mag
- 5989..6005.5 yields -0.03 mag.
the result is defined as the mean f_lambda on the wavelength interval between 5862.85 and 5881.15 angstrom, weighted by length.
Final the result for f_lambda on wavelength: 69.5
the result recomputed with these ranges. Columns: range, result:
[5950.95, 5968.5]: 68.4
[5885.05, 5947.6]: 64.8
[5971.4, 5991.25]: 68.5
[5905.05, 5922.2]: 69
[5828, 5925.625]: 66.7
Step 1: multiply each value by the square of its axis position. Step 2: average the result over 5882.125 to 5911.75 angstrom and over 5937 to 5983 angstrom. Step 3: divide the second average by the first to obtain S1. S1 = 1.2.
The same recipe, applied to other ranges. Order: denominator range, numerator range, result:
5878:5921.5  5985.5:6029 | 1.13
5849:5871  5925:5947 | 1.04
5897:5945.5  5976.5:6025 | 1.03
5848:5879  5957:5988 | 1.05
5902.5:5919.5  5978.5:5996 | 1.04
